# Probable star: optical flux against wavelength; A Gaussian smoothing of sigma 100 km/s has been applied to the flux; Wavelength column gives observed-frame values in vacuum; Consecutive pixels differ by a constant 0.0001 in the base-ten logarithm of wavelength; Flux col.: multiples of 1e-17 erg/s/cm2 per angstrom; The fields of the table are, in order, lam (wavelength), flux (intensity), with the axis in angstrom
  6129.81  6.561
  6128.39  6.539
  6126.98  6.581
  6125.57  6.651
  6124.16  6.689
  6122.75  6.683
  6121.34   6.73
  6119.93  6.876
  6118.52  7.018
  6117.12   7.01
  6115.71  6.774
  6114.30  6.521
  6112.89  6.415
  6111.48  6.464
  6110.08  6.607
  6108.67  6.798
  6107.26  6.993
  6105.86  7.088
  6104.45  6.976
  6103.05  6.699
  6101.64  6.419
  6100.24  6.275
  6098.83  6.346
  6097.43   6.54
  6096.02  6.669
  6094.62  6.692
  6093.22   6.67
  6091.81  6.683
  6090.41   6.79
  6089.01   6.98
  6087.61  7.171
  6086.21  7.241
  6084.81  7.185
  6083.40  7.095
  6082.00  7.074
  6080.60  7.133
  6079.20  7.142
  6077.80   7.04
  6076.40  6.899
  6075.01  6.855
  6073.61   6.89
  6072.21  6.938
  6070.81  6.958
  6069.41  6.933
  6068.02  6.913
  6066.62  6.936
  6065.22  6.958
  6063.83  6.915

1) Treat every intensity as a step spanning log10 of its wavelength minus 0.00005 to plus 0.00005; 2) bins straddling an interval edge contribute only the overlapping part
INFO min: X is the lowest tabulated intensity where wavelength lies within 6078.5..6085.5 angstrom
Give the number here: 7.074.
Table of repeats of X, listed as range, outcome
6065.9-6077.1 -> 6.855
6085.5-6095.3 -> 6.67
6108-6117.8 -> 6.415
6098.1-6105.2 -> 6.275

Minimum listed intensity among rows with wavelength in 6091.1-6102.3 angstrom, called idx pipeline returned 6.275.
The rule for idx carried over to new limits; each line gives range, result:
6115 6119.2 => 6.774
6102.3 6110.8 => 6.607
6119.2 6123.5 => 6.683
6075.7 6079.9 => 6.899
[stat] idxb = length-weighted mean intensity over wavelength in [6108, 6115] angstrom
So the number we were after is 6.56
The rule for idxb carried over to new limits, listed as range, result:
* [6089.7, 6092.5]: 6.75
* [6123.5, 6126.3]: 6.67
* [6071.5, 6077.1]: 6.9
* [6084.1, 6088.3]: 7.19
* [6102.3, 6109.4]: 6.9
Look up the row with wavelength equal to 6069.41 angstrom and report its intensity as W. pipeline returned 6.933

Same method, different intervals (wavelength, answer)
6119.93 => 6.876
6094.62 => 6.692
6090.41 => 6.79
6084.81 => 7.185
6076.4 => 6.899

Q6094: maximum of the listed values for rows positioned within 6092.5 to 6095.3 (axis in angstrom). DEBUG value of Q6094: 6.692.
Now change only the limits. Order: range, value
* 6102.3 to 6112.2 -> 7.088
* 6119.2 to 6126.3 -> 6.876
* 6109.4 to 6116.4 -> 6.774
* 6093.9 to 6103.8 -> 6.699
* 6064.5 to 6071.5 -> 6.958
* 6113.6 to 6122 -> 7.018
